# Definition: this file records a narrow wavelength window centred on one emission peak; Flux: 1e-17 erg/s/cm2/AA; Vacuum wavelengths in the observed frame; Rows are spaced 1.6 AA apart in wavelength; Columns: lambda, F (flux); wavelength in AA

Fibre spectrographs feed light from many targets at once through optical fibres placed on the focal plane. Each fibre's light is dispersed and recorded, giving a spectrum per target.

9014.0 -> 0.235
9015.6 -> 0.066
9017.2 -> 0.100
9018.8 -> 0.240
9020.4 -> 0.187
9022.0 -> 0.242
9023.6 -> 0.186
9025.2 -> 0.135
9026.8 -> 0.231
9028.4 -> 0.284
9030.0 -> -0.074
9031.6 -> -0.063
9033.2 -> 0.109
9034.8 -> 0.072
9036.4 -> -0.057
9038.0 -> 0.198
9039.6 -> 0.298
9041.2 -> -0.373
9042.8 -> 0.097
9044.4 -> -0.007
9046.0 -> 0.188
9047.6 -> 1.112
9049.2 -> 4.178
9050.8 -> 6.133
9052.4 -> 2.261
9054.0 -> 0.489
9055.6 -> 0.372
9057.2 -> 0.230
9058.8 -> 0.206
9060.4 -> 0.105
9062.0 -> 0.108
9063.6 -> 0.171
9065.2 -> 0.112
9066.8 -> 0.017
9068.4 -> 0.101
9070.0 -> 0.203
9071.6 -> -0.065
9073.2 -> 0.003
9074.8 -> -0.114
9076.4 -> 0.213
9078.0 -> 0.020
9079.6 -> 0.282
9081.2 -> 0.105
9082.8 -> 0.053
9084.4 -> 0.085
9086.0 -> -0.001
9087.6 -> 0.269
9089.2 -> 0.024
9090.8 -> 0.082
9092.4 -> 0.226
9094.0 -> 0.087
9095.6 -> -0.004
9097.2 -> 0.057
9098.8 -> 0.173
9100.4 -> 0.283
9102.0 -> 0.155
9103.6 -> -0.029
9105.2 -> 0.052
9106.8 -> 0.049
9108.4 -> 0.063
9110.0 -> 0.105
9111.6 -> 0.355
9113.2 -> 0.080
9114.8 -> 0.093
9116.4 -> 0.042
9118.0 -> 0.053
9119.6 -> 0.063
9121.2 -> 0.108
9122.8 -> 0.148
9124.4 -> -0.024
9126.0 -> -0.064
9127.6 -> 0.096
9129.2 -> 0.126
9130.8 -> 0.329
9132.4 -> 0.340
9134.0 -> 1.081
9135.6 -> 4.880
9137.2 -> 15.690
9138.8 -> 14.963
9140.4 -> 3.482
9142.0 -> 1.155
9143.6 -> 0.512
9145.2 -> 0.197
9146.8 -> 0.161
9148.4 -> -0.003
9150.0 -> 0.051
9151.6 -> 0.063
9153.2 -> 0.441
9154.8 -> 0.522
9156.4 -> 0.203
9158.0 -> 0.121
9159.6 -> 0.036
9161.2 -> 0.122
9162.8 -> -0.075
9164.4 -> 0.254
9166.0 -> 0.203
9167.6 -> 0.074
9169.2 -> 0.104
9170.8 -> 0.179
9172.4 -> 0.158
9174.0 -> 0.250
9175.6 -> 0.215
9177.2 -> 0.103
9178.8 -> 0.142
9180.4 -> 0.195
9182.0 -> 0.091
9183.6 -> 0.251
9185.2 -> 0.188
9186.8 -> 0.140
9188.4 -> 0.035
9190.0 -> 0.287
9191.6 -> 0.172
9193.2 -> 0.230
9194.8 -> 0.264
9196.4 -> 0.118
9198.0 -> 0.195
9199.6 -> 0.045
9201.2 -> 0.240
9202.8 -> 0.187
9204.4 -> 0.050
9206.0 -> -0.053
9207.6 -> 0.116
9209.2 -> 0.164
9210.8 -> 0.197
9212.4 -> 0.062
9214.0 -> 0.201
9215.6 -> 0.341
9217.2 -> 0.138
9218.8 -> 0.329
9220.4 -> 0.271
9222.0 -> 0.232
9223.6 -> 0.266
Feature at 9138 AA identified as [O III]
